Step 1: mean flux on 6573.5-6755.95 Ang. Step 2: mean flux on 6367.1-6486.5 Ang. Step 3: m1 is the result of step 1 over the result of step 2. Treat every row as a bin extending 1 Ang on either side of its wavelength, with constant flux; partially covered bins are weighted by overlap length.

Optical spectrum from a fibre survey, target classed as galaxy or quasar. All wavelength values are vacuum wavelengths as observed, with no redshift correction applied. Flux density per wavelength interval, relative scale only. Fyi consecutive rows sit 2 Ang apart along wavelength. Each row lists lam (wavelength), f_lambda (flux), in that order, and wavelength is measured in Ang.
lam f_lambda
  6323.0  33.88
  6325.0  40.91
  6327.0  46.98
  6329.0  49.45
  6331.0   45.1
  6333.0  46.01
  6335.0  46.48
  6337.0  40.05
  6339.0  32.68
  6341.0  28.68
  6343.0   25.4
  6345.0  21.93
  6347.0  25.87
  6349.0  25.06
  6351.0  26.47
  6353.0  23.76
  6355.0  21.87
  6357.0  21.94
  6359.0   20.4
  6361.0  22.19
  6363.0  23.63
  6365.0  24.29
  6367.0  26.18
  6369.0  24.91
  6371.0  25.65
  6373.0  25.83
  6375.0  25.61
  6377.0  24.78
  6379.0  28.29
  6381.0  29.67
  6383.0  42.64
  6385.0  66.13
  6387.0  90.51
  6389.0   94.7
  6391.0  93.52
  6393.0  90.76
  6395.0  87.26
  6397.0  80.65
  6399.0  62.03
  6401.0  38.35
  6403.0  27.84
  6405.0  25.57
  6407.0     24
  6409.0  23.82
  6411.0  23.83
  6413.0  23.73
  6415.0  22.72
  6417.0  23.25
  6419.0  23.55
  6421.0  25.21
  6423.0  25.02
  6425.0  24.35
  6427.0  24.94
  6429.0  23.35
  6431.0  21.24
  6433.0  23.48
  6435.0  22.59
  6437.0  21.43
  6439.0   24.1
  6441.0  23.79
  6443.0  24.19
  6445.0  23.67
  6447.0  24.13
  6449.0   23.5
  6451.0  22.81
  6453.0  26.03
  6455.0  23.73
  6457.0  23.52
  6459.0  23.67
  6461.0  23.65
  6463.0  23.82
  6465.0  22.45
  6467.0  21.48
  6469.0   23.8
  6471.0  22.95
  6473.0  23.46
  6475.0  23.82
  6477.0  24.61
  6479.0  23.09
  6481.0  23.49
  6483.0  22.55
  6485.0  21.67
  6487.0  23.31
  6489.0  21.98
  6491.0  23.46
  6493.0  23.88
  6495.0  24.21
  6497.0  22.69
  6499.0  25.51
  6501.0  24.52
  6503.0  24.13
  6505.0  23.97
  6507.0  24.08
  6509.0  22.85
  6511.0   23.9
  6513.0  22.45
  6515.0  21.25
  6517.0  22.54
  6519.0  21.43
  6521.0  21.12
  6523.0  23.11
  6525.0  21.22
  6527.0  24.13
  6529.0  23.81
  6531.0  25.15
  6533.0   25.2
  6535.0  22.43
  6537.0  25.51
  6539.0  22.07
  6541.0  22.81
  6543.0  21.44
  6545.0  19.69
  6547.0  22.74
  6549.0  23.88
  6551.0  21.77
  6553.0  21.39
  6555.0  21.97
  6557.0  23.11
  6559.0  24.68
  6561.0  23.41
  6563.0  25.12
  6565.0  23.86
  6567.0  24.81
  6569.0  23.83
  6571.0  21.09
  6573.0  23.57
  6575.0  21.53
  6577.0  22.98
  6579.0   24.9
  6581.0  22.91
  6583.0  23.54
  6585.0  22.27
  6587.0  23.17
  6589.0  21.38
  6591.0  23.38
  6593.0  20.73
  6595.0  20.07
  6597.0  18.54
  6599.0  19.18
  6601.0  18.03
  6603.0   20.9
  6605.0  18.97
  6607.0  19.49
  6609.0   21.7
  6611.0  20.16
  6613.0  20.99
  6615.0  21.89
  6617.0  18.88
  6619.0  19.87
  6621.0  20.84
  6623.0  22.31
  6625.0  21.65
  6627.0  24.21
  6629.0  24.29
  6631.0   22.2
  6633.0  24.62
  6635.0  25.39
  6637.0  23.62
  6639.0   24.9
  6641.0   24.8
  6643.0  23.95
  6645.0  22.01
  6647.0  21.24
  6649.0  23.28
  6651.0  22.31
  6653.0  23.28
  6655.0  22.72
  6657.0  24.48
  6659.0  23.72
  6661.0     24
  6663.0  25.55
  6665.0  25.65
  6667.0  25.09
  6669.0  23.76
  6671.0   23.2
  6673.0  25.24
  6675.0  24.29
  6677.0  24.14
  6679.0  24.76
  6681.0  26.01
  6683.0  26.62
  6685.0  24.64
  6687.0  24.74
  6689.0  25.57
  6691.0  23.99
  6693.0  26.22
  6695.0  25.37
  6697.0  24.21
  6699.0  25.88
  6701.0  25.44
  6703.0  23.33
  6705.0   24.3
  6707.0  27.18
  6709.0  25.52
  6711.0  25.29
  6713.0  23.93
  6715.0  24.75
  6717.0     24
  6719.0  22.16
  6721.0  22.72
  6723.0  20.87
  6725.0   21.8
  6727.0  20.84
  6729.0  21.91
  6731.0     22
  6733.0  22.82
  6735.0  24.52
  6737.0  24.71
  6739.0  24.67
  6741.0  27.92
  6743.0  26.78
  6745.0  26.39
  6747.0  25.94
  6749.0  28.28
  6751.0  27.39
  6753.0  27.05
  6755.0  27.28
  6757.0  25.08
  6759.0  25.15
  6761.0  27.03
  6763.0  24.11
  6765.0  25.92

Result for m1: 0.72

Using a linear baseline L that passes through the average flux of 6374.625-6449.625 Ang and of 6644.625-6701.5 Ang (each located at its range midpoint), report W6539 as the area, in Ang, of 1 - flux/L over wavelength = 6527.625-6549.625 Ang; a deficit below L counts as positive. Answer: 5.7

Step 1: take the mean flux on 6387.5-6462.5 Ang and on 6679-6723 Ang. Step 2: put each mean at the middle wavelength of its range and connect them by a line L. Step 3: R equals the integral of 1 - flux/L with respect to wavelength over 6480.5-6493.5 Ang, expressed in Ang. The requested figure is 3.8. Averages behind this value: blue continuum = 34.5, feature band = 22.8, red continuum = 24.8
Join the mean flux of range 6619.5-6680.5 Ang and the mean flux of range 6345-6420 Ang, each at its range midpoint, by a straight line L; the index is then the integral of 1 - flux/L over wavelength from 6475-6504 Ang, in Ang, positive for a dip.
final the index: 7.84 Ang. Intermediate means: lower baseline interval 37.9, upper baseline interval 23.7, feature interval 23.5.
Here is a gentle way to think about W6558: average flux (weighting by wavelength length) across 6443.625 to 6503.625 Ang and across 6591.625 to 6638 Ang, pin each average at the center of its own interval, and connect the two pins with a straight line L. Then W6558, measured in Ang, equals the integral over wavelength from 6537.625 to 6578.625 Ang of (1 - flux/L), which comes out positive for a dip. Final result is -1.3 Ang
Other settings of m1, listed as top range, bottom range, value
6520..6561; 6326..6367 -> 0.74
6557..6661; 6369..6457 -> 0.63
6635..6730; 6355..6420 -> 0.60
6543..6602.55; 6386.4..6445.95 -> 0.58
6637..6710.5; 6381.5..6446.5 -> 0.62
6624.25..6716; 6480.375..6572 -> 1.06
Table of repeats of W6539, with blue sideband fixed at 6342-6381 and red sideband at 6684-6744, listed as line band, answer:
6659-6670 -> -0.2 Ang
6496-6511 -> 0.3 Ang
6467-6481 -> 0.6 Ang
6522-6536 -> 0.5 Ang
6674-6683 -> -0.3 Ang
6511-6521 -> 1.0 Ang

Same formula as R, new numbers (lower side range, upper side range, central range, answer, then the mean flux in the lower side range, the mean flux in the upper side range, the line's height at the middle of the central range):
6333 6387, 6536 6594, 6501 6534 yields 1.89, 30.3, 22.9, 24.6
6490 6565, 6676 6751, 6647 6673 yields 0.37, 23.2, 24.6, 24.2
